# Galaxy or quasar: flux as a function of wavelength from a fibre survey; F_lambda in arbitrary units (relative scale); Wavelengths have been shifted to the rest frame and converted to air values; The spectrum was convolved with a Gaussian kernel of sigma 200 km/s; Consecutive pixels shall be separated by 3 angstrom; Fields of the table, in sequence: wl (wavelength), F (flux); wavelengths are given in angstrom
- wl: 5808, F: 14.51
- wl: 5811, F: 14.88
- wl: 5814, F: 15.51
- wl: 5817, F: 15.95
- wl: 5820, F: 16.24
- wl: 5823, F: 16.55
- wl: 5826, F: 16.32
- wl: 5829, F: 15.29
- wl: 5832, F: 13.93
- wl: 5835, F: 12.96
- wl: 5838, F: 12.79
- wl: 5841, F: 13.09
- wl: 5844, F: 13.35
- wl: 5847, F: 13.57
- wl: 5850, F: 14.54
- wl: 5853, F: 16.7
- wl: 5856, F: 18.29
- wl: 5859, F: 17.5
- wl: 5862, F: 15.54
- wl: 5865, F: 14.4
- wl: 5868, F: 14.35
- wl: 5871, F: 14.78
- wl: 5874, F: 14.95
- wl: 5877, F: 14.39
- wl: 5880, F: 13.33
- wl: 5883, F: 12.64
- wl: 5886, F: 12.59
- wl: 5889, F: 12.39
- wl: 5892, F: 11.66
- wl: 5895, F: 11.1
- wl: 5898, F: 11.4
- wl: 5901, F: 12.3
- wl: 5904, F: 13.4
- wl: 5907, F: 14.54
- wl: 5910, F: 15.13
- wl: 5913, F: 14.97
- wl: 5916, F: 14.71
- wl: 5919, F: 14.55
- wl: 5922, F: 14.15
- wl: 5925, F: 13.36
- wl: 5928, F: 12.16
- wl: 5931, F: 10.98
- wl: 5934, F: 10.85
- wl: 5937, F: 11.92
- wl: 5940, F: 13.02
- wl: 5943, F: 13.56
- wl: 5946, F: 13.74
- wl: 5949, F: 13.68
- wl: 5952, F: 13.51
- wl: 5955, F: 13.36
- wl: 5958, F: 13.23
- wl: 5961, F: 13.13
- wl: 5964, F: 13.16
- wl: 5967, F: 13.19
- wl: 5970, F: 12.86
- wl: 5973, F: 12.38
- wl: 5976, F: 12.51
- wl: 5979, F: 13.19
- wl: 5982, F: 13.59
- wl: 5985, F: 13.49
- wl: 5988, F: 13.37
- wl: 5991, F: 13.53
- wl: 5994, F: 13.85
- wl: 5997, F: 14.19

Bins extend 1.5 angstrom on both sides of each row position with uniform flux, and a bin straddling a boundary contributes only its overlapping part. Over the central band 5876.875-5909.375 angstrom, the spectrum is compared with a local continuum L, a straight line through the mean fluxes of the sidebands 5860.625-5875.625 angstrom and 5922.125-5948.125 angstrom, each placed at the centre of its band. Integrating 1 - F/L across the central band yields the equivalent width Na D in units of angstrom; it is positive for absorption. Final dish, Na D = 2.9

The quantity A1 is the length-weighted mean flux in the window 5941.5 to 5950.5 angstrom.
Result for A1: 13.7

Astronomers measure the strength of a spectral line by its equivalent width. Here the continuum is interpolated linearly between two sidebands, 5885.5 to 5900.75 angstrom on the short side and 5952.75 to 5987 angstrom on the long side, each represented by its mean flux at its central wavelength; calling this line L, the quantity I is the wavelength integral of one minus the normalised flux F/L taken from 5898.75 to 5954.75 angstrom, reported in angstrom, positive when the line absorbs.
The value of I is -4.4 angstrom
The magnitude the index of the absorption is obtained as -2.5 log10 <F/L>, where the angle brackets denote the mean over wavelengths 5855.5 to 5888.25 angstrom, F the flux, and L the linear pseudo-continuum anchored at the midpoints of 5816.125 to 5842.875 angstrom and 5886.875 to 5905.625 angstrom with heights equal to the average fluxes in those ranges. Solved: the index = -0.12 mag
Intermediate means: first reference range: 14.7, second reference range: 12.1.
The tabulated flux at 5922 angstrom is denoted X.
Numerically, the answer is 14.15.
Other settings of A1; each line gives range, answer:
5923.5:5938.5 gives 11.9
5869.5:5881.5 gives 14.4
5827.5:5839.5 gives 13.7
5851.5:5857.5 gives 17.5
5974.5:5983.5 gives 13.1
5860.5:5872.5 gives 14.8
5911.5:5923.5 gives 14.6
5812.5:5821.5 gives 15.9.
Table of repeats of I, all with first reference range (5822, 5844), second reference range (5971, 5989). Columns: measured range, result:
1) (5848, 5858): -1.62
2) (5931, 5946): 1.20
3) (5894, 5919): 0.22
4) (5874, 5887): 0.42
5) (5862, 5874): -0.59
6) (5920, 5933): 0.82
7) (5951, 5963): -0.02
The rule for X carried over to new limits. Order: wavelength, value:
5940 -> 13.02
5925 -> 13.36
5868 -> 14.35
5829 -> 15.29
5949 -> 13.68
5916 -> 14.71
